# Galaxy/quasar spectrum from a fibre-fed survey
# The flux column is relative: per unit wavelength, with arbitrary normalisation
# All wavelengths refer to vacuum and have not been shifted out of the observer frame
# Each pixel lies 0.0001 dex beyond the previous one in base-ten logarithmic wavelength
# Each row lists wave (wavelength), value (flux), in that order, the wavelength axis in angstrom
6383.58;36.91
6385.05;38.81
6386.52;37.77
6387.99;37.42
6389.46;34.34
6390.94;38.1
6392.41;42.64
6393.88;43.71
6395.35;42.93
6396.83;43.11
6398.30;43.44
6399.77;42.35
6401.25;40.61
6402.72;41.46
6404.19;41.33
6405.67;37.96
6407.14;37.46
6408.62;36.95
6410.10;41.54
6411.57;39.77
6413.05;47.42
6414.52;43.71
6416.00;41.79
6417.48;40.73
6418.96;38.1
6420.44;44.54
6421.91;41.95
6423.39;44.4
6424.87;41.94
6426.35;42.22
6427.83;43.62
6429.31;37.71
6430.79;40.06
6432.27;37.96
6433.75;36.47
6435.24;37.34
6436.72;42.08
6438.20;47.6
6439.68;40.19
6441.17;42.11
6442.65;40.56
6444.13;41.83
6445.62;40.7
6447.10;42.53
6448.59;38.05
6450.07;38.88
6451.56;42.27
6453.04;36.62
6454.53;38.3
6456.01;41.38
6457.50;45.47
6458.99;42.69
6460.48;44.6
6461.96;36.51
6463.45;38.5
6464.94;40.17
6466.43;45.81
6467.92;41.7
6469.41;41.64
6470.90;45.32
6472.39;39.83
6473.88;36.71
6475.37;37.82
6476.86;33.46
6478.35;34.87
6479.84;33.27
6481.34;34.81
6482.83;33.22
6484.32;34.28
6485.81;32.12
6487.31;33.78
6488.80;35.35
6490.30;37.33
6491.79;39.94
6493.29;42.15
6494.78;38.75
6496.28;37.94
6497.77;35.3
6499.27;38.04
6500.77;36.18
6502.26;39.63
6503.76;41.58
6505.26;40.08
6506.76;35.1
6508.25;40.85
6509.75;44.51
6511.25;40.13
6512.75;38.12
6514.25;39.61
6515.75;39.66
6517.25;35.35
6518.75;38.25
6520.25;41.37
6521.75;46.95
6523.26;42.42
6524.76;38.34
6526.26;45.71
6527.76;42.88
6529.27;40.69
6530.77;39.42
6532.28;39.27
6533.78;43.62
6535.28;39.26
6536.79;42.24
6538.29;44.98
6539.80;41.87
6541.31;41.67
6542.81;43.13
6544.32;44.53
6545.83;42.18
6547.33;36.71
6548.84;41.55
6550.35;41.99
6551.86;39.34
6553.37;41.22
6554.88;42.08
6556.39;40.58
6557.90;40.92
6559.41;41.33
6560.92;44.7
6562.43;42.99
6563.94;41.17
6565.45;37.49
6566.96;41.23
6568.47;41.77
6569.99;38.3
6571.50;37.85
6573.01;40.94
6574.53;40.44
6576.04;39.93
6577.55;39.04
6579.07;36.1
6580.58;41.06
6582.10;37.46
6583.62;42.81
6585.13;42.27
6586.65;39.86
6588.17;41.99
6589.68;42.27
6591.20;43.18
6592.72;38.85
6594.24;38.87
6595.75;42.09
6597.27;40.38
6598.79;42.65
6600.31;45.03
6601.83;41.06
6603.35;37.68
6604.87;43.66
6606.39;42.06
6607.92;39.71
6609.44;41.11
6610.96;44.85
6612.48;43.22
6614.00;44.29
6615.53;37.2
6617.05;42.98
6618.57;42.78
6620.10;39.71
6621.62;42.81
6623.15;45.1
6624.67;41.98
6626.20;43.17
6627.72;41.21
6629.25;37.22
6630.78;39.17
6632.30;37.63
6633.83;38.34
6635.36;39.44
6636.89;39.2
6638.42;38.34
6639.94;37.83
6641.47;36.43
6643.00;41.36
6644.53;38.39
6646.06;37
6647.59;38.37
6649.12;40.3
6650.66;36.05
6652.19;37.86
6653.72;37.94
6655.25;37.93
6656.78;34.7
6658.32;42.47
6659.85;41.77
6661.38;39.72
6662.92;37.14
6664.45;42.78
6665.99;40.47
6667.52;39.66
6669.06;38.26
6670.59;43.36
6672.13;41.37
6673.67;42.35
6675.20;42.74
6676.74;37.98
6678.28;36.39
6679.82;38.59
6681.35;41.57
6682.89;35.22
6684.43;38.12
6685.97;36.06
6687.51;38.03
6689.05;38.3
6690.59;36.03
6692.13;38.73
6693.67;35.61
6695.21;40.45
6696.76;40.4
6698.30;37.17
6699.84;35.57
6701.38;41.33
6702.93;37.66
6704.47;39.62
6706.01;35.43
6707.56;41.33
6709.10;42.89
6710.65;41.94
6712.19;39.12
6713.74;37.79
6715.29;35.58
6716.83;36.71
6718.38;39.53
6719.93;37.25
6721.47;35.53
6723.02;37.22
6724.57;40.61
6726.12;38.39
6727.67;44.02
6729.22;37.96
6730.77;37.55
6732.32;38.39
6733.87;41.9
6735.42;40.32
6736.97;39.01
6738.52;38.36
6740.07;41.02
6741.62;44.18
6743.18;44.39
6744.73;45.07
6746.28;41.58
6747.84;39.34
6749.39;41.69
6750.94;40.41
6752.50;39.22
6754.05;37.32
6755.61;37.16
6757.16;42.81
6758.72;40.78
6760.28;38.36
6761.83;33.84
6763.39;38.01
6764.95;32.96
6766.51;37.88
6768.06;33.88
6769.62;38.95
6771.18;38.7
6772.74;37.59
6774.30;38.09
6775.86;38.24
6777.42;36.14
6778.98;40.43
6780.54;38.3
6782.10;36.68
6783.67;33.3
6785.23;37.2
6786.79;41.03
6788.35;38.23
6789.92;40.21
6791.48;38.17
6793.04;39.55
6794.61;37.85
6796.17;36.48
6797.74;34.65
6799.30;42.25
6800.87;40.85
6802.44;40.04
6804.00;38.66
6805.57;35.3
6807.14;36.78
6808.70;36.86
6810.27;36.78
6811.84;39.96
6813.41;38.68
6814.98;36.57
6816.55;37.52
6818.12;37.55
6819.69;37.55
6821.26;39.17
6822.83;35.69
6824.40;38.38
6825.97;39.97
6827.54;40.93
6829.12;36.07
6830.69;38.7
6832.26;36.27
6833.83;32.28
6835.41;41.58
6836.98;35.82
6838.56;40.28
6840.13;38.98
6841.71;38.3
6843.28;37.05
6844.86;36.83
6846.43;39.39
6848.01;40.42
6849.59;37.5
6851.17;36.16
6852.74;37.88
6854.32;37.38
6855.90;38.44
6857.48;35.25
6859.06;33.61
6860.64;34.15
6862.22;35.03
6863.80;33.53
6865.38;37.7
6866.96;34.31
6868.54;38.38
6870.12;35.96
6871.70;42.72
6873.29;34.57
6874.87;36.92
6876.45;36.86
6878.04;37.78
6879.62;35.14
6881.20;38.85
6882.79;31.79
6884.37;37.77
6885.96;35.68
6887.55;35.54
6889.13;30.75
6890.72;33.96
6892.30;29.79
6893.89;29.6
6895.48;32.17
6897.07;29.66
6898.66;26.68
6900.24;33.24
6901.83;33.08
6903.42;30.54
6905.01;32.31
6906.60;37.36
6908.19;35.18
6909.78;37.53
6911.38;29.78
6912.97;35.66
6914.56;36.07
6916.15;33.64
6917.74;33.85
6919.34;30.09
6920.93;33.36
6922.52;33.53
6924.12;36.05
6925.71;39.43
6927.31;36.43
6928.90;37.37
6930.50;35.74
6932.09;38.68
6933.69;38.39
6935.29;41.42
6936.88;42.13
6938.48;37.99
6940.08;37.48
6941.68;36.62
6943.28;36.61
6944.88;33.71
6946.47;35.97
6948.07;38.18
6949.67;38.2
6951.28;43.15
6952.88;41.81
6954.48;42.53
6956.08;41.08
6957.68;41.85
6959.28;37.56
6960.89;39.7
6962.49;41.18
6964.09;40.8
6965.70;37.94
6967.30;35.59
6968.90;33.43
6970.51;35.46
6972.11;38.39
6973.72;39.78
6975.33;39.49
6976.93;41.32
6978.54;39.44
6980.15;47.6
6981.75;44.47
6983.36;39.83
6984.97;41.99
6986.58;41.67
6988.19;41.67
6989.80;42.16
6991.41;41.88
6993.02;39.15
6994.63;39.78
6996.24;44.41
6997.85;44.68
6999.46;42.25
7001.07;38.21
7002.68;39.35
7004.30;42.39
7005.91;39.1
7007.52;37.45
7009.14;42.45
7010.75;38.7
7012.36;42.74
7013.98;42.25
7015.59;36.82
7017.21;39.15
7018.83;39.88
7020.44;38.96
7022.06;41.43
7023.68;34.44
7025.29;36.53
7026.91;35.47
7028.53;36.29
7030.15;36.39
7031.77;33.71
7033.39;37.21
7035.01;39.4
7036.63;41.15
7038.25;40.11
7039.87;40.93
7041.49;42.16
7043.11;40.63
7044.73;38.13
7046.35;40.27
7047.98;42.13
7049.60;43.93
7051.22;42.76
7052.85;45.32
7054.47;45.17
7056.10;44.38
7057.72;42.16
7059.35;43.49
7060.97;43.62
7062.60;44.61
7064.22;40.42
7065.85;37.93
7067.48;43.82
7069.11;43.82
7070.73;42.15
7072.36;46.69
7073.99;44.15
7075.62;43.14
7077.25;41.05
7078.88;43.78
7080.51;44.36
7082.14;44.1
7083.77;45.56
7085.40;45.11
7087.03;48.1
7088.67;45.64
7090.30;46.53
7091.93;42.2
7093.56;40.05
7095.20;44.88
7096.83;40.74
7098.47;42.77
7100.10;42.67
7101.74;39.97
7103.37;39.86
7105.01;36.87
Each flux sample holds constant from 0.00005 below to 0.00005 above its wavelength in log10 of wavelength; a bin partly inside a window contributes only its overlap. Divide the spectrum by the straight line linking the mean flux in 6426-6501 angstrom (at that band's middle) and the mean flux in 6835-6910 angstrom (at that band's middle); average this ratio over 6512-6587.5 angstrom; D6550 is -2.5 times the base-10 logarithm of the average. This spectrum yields -0.07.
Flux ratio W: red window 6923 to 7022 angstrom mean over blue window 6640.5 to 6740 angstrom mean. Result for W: 1.02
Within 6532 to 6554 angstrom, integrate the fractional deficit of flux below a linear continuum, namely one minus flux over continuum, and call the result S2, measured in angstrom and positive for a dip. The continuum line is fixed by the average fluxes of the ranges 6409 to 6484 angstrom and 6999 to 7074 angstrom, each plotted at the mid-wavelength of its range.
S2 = -0.7 angstrom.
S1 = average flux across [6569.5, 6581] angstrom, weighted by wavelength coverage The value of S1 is 39.2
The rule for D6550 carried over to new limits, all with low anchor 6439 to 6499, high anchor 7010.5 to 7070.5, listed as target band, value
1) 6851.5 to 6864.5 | 0.12 mag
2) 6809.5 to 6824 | 0.06 mag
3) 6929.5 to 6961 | 0.04 mag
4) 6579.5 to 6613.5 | -0.06 mag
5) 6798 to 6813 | 0.04 mag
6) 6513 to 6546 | -0.06 mag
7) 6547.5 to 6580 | -0.04 mag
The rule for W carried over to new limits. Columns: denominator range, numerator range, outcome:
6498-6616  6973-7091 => 1.01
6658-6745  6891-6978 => 0.92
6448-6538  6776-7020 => 0.96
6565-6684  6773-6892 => 0.93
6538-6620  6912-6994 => 0.94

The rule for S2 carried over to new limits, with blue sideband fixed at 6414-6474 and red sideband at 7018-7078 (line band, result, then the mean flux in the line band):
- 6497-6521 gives 1.23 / 39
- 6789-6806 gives 0.99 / 38.6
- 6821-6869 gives 4.38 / 37.2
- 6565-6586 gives 0.65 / 39.8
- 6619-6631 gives -0.11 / 41.4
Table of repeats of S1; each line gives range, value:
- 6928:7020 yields 39.8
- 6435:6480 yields 40.4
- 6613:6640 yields 40.6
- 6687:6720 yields 38.5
